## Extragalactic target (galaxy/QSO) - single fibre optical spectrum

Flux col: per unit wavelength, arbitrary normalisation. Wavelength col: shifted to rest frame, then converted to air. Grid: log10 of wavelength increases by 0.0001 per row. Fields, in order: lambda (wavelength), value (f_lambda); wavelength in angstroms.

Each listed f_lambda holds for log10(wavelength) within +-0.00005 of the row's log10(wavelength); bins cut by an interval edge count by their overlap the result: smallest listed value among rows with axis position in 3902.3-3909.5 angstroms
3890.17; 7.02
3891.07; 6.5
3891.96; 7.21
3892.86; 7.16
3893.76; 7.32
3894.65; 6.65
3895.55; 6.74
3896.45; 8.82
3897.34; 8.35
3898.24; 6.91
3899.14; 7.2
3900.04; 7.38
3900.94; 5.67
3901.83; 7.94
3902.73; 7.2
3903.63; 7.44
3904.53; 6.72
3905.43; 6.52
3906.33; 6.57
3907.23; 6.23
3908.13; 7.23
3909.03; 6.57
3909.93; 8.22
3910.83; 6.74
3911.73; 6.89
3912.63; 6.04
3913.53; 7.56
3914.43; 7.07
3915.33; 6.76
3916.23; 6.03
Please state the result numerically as 6.23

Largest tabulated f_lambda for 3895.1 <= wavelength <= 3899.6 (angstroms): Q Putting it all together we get 8.82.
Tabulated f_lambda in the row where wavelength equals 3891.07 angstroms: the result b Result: 6.5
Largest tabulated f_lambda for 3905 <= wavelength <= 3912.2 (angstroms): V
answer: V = 8.22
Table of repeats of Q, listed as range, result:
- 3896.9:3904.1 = 8.35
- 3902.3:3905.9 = 7.44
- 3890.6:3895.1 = 7.32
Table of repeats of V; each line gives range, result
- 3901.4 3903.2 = 7.94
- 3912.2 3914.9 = 7.56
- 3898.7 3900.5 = 7.38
